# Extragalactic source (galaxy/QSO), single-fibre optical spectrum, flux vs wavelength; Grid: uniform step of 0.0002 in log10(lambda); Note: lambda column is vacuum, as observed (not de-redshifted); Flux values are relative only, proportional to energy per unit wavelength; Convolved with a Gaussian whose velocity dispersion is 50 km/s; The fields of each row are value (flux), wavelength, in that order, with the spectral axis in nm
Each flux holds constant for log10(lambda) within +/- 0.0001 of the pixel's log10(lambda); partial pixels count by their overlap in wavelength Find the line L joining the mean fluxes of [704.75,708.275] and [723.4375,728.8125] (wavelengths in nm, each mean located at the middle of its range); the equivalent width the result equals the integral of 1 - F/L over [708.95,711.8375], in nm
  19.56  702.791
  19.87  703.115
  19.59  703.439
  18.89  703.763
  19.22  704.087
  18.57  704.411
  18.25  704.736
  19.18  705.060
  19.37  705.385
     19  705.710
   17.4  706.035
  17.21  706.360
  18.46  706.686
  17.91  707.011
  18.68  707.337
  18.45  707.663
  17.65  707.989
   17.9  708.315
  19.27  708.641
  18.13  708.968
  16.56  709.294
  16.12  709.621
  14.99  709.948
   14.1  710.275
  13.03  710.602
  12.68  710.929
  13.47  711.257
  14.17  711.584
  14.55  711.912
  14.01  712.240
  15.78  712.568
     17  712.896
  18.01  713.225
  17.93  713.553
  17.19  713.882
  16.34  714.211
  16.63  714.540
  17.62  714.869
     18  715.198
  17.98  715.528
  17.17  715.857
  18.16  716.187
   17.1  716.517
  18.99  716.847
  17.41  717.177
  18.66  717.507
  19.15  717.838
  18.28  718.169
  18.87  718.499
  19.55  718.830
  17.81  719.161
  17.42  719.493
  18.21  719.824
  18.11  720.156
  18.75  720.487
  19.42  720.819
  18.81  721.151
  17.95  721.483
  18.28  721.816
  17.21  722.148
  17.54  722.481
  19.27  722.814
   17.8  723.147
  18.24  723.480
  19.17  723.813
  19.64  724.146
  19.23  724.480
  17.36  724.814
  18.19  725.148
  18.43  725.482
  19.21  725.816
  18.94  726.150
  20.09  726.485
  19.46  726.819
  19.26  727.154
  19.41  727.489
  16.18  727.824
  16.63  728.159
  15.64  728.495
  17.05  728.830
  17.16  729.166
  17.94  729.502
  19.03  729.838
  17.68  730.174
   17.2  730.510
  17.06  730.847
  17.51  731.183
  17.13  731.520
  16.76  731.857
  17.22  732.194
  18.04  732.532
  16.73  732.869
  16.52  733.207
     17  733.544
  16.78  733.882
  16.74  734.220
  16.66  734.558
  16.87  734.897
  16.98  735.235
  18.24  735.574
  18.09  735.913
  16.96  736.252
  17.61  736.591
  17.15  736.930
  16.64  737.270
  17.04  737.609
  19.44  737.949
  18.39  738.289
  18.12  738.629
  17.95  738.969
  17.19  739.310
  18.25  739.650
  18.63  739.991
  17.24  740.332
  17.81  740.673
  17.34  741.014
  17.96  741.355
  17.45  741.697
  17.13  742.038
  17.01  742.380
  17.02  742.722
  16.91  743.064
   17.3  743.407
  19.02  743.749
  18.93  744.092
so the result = 0.58 nm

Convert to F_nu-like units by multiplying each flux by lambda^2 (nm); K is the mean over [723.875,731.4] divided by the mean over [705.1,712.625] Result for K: 1.2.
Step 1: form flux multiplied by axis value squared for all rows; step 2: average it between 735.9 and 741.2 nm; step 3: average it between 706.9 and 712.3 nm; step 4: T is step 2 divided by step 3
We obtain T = 1.2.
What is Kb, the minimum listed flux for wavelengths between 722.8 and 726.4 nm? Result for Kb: 17.36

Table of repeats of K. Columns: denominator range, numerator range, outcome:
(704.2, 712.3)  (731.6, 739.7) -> 1.12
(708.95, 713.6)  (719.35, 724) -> 1.24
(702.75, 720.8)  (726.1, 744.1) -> 1.07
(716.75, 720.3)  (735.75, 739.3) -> 1.01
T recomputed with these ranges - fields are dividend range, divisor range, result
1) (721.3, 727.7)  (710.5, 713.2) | 1.33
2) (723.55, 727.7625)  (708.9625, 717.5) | 1.20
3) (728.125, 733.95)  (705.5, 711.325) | 1.09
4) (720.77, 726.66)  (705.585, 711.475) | 1.16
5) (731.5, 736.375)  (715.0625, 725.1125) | 0.97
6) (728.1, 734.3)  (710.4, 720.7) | 1.05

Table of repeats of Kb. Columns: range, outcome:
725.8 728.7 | 15.64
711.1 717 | 13.47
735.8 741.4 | 16.64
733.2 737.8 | 16.52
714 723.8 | 16.34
